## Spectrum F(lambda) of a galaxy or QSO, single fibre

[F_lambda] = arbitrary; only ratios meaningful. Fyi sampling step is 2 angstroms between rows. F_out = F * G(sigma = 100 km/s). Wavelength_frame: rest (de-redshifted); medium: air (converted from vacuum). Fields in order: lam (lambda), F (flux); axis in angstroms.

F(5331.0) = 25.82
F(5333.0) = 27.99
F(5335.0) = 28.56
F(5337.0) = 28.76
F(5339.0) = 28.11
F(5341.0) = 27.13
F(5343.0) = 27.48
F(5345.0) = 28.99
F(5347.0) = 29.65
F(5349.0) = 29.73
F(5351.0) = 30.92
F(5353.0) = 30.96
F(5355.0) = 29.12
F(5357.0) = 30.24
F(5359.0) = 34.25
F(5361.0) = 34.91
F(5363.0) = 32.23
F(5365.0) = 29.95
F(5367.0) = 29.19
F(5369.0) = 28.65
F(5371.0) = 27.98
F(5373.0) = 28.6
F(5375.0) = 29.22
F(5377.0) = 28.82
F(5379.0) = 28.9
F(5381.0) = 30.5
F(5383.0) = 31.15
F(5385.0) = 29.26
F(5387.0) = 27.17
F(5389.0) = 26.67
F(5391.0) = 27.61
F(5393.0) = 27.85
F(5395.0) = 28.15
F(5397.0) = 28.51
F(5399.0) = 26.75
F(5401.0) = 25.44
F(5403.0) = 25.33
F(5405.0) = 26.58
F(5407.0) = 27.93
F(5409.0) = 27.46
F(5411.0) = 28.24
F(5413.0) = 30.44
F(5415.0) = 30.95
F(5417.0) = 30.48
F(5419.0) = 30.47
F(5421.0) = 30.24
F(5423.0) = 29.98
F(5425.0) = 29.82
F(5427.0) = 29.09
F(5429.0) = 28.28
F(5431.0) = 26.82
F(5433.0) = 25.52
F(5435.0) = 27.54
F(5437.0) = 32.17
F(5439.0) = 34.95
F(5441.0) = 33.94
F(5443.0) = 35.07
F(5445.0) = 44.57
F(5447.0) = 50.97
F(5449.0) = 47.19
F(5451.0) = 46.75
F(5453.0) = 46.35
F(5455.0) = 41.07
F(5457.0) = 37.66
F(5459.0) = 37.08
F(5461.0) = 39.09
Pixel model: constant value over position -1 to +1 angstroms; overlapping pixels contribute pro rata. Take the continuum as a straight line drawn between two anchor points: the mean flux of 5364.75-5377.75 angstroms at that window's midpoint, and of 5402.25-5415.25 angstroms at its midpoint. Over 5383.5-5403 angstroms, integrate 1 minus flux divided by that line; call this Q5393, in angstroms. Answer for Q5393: 0.62 angstroms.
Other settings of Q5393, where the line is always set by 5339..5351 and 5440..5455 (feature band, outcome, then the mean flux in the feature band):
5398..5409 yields 3.1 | 26.5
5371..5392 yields 3.2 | 28.8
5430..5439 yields 2.8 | 28.8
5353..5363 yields -0.5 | 32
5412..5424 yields 2.7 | 30.4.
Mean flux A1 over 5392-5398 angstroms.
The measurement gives 28.2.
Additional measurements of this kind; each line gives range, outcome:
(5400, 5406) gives 25.8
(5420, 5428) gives 29.8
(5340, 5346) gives 27.9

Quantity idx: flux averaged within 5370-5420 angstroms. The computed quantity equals 28.4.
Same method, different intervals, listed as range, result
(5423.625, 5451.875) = 35.1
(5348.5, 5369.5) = 31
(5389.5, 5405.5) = 27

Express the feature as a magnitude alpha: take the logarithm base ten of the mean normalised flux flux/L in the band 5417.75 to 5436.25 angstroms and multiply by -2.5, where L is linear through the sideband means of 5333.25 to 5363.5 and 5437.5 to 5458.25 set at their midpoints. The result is 0.335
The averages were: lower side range 30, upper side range 41.6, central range 28.7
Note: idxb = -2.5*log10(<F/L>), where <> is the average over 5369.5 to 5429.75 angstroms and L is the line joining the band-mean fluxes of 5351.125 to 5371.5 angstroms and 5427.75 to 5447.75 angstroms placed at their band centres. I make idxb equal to 0.13 mag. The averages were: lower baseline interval 30.8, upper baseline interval 33.7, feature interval 28.6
